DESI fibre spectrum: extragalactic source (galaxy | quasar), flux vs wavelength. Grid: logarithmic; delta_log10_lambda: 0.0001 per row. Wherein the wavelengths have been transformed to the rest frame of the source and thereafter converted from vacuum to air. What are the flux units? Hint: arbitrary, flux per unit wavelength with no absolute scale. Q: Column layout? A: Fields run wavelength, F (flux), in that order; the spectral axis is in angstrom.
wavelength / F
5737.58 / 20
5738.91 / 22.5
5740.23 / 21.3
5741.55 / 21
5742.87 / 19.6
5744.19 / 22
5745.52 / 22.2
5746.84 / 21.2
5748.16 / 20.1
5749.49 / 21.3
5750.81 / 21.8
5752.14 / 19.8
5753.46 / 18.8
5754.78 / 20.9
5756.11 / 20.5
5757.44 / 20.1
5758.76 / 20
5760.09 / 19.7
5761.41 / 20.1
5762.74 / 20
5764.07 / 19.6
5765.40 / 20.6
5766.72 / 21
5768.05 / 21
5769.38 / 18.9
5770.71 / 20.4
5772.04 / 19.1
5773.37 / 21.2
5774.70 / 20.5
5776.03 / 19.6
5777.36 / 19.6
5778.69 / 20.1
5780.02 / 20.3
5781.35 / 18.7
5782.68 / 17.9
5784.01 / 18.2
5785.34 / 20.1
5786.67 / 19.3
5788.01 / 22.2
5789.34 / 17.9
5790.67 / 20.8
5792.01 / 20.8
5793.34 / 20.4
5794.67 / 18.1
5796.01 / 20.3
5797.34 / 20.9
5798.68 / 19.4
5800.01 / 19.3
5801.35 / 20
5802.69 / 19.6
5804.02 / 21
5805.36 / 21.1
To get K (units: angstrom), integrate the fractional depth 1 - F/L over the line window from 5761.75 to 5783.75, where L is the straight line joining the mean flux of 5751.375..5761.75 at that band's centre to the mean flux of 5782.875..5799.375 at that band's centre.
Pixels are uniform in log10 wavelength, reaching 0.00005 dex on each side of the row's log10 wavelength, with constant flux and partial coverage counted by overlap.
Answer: 0.0 angstrom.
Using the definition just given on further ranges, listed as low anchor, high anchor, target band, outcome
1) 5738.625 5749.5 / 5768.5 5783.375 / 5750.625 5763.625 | 0.3 angstrom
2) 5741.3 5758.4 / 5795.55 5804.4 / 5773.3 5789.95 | 0.6 angstrom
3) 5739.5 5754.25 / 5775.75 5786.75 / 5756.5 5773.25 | 0.0 angstrom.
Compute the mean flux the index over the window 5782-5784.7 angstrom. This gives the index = 18.1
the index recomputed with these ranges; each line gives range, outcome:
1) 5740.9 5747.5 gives 21.2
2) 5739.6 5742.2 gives 21.2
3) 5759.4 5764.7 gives 19.8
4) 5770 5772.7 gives 19.7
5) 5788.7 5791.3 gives 19.4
